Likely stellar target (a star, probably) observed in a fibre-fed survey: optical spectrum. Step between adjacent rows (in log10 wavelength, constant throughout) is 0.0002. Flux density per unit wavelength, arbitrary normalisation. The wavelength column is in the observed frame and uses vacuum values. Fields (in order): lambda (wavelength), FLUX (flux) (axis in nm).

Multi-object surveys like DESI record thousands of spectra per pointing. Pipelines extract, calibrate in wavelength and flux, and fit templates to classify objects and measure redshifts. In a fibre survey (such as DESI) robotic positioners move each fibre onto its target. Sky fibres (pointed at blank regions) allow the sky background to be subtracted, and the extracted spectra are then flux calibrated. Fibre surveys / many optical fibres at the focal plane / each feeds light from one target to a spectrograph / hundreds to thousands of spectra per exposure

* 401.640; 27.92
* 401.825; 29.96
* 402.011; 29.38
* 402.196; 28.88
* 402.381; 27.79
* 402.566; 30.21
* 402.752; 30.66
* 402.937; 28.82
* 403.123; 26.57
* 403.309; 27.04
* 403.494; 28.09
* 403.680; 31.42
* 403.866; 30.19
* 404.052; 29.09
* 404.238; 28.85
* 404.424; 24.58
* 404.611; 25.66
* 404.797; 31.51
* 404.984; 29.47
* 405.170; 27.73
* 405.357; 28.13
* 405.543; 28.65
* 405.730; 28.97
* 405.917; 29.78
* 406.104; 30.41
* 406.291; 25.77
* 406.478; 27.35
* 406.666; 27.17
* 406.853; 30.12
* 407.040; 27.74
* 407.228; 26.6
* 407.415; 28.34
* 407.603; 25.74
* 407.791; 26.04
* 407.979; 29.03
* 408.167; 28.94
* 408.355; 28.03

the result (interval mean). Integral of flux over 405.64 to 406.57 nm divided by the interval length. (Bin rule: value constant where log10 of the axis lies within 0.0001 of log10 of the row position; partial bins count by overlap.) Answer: 28.5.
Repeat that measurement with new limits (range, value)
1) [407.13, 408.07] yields 27.1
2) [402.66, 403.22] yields 28.7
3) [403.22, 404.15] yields 29.2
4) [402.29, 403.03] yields 29.4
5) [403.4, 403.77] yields 29.8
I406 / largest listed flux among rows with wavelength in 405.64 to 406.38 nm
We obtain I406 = 30.41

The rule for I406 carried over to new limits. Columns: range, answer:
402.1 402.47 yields 28.88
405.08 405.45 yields 28.13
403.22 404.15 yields 31.42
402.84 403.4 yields 28.82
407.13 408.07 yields 29.03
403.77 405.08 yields 31.51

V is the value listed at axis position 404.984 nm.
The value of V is 29.47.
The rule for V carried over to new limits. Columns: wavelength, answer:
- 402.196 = 28.88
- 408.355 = 28.03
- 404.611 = 25.66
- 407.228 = 26.6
